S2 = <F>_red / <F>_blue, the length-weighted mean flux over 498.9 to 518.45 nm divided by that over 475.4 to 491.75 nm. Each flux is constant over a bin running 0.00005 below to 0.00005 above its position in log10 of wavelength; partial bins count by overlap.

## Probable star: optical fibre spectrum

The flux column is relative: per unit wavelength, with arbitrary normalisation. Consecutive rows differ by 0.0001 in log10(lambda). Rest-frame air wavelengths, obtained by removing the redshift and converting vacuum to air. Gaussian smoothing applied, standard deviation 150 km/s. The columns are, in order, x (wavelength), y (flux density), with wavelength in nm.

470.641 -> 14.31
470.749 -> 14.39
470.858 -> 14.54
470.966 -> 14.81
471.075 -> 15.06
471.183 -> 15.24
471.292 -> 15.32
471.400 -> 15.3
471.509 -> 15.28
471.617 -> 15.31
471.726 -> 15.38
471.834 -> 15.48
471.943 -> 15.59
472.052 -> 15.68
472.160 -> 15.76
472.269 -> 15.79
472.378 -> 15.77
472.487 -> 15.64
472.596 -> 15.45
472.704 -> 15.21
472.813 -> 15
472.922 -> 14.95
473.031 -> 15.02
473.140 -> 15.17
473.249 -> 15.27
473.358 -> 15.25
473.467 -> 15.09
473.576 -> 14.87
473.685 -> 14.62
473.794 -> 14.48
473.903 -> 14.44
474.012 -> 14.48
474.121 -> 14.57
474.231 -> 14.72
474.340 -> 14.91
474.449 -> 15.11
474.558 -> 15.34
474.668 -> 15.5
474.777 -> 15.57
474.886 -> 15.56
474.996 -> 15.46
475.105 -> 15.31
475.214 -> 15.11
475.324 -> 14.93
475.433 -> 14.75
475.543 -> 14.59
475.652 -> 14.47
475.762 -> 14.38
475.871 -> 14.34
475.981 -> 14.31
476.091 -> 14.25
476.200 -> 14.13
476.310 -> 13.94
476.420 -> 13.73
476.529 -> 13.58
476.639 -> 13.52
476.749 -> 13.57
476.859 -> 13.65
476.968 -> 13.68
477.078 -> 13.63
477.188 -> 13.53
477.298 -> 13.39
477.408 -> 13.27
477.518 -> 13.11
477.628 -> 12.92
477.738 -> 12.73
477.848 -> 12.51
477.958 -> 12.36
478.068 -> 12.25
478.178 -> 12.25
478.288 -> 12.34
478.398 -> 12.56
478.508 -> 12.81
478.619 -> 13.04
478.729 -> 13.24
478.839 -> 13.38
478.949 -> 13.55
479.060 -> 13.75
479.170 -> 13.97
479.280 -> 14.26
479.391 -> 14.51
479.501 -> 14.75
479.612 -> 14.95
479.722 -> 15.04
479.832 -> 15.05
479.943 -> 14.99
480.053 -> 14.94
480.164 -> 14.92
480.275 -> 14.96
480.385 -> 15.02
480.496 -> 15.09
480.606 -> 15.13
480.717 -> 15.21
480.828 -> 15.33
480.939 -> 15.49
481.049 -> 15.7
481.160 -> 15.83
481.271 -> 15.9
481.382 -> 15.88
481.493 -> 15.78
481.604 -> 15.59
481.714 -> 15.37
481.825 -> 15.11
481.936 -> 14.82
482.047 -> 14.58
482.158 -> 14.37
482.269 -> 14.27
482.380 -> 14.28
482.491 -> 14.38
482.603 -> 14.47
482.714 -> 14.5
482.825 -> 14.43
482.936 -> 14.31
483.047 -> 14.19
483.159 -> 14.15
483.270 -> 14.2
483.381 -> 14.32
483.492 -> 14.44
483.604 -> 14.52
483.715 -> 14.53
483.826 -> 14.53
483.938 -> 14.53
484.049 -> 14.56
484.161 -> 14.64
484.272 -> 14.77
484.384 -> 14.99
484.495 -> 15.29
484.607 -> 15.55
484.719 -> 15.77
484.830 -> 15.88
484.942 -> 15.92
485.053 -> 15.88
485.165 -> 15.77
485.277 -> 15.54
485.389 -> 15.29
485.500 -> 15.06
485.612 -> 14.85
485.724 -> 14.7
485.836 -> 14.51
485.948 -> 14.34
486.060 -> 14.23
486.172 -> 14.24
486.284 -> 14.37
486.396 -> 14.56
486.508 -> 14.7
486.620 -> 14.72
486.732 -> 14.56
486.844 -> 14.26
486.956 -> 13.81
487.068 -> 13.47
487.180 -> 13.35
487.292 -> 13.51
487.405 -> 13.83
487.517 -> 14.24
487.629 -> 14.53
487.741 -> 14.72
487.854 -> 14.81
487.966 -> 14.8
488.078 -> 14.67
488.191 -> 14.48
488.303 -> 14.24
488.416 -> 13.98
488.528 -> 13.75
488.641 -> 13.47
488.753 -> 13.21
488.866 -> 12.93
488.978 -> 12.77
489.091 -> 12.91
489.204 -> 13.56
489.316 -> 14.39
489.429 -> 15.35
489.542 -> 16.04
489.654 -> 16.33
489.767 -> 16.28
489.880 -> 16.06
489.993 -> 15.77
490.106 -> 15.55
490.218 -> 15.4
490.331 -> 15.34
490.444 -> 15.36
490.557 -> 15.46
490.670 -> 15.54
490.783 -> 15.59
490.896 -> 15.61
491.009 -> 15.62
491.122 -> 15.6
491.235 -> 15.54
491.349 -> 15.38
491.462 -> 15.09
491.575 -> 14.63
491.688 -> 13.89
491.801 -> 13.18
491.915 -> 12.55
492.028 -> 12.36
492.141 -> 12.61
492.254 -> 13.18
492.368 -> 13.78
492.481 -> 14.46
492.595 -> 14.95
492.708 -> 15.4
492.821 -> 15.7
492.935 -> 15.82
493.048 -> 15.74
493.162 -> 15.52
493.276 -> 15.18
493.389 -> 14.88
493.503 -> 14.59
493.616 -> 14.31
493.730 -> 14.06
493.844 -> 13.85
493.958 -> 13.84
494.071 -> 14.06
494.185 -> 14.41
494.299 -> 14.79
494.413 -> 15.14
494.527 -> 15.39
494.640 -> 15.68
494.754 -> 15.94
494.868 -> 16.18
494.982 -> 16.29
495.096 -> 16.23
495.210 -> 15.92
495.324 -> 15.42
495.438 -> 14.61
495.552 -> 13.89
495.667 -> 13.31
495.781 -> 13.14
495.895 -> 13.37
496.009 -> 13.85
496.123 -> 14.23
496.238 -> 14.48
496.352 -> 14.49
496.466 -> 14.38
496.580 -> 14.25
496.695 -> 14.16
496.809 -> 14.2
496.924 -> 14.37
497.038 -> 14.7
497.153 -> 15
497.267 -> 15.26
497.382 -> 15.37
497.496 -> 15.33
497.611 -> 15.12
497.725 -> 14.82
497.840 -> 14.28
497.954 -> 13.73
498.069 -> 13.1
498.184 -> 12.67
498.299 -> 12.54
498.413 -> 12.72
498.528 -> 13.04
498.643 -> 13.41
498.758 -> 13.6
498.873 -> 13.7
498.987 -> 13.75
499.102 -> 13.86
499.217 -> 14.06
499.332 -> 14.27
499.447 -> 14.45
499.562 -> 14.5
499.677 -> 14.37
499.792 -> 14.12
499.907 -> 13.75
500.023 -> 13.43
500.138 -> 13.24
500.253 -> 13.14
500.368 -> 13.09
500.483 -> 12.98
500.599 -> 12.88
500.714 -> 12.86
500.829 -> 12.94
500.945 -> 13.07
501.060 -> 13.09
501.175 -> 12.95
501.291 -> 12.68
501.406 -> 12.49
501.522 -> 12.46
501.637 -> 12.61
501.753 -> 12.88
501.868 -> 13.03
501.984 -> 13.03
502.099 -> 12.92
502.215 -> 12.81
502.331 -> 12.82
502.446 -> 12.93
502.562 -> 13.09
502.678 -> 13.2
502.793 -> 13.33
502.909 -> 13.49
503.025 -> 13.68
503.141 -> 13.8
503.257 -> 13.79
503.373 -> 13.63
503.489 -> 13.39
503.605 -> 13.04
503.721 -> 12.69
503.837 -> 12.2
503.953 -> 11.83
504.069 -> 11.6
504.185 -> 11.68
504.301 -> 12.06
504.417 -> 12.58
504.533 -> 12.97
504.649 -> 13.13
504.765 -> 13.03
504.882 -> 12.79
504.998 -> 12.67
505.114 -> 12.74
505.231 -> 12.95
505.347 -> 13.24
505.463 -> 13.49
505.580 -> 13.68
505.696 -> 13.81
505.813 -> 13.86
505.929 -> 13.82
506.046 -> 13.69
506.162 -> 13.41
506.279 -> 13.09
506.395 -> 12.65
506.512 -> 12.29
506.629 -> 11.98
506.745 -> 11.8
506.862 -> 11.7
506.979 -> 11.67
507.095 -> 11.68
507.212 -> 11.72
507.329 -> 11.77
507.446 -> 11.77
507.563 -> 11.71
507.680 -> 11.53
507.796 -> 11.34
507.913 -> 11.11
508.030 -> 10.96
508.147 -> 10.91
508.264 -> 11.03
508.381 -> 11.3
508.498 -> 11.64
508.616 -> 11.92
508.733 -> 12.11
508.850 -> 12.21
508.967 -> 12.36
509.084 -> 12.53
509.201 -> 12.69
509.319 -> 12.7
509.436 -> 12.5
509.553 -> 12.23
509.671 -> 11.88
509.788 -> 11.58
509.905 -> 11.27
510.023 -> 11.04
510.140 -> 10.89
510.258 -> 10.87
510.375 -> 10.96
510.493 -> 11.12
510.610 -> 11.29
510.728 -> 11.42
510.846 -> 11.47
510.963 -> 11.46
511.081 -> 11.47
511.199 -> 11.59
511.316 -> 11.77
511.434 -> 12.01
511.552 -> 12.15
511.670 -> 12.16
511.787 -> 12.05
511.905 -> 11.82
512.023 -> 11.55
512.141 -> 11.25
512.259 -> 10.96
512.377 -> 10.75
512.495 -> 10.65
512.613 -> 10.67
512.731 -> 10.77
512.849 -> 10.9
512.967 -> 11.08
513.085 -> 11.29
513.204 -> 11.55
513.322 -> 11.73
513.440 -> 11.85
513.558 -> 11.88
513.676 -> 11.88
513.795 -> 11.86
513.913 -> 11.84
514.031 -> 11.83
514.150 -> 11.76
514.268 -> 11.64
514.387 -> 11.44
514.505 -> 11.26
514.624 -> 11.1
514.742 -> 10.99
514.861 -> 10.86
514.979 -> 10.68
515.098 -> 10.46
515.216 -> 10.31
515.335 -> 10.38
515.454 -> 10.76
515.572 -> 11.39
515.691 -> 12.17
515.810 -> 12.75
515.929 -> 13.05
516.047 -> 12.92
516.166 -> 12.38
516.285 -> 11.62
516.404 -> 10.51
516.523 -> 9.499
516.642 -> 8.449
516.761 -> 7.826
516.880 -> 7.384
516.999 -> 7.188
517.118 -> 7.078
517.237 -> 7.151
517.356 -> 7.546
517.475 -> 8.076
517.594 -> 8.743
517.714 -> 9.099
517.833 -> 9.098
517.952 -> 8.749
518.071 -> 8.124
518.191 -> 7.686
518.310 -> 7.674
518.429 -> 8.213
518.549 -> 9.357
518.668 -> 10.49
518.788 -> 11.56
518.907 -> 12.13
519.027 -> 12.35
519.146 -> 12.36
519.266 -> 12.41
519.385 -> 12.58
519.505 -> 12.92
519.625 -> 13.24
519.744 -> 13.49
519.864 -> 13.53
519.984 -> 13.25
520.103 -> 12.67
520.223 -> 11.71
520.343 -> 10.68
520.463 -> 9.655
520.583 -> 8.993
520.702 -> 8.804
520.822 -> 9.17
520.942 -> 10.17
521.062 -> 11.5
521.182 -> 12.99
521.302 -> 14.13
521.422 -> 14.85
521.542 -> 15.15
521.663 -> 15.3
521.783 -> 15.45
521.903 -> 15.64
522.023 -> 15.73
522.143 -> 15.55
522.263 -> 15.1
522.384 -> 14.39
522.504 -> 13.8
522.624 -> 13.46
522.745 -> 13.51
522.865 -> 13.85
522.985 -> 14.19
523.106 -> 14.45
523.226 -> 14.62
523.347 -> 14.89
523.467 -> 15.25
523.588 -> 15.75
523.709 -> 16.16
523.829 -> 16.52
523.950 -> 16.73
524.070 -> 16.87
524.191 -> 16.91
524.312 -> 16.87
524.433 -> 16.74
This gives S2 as 0.8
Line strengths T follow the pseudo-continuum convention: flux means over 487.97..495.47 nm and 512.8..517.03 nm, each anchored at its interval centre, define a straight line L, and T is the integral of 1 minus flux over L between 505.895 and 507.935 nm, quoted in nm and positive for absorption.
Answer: 0.03 nm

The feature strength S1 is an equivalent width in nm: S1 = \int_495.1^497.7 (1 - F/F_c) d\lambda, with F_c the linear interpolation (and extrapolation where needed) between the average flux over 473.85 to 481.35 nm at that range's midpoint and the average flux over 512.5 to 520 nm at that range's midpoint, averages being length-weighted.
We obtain -0.417 nm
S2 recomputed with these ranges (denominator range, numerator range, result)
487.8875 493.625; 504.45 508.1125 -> 0.85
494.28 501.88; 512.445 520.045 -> 0.76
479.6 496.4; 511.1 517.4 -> 0.74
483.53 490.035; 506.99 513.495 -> 0.79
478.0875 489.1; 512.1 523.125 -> 0.78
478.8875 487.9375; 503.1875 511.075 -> 0.83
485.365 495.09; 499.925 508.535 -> 0.86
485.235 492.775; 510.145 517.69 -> 0.75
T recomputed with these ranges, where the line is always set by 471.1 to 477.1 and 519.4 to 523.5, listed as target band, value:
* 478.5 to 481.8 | -0.03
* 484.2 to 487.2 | -0.08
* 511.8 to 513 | 0.22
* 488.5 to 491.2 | -0.11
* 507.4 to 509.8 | 0.33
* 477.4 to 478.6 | 0.17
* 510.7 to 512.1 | 0.19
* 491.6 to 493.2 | 0.00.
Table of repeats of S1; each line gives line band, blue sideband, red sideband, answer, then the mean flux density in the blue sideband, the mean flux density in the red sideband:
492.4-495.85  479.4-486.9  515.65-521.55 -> -0.347 nm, 14.9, 10.6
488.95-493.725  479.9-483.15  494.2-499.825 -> -0.076 nm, 15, 14.4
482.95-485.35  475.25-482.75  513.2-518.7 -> -0.226 nm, 14.2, 10.2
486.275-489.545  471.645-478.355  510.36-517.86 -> -0.208 nm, 14.4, 10.8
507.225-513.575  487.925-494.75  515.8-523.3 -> 0.508 nm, 14.7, 11.5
